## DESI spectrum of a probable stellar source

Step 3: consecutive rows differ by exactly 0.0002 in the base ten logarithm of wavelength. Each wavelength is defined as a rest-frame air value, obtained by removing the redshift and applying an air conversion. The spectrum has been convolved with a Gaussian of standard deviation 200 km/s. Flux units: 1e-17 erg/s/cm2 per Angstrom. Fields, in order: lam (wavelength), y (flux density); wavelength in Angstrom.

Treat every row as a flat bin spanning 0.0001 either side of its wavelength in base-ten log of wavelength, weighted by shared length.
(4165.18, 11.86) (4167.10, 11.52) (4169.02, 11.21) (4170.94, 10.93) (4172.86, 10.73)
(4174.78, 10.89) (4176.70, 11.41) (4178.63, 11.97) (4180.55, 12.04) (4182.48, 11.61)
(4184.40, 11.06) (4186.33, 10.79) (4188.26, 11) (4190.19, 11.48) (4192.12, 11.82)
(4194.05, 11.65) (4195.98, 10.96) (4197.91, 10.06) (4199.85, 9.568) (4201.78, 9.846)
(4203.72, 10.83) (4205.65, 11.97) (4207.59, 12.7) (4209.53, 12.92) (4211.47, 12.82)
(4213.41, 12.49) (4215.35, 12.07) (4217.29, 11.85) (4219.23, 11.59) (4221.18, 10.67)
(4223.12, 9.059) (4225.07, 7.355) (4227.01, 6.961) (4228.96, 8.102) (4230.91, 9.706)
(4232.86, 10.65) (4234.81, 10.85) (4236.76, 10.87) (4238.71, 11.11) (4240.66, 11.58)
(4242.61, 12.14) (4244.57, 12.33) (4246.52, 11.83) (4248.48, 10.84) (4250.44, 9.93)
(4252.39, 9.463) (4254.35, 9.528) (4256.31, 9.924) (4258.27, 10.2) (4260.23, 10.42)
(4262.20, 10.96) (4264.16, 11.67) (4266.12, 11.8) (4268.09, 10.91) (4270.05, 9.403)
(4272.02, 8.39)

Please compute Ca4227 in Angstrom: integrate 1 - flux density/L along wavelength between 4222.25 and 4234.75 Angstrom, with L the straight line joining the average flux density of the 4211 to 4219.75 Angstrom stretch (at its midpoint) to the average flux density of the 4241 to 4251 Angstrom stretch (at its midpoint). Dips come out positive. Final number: 3.2 Angstrom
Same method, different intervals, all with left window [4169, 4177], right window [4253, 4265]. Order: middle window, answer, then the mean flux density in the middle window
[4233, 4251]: -1.3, 11.3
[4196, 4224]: -1.5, 11.3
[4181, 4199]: -0.5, 11.2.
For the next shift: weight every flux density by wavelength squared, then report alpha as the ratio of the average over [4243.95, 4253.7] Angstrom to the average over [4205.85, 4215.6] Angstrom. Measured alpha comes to 0.9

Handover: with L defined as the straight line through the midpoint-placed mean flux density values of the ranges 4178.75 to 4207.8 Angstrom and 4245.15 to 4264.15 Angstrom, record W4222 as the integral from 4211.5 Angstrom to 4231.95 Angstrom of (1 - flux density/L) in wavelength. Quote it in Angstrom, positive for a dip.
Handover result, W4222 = 1.4 Angstrom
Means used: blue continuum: 11.1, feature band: 10.1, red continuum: 10.5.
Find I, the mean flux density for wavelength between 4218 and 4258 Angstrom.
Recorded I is 10.2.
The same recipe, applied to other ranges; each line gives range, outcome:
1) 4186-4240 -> 10.8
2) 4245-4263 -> 10.4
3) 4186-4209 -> 11.1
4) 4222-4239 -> 9.35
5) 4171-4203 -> 11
